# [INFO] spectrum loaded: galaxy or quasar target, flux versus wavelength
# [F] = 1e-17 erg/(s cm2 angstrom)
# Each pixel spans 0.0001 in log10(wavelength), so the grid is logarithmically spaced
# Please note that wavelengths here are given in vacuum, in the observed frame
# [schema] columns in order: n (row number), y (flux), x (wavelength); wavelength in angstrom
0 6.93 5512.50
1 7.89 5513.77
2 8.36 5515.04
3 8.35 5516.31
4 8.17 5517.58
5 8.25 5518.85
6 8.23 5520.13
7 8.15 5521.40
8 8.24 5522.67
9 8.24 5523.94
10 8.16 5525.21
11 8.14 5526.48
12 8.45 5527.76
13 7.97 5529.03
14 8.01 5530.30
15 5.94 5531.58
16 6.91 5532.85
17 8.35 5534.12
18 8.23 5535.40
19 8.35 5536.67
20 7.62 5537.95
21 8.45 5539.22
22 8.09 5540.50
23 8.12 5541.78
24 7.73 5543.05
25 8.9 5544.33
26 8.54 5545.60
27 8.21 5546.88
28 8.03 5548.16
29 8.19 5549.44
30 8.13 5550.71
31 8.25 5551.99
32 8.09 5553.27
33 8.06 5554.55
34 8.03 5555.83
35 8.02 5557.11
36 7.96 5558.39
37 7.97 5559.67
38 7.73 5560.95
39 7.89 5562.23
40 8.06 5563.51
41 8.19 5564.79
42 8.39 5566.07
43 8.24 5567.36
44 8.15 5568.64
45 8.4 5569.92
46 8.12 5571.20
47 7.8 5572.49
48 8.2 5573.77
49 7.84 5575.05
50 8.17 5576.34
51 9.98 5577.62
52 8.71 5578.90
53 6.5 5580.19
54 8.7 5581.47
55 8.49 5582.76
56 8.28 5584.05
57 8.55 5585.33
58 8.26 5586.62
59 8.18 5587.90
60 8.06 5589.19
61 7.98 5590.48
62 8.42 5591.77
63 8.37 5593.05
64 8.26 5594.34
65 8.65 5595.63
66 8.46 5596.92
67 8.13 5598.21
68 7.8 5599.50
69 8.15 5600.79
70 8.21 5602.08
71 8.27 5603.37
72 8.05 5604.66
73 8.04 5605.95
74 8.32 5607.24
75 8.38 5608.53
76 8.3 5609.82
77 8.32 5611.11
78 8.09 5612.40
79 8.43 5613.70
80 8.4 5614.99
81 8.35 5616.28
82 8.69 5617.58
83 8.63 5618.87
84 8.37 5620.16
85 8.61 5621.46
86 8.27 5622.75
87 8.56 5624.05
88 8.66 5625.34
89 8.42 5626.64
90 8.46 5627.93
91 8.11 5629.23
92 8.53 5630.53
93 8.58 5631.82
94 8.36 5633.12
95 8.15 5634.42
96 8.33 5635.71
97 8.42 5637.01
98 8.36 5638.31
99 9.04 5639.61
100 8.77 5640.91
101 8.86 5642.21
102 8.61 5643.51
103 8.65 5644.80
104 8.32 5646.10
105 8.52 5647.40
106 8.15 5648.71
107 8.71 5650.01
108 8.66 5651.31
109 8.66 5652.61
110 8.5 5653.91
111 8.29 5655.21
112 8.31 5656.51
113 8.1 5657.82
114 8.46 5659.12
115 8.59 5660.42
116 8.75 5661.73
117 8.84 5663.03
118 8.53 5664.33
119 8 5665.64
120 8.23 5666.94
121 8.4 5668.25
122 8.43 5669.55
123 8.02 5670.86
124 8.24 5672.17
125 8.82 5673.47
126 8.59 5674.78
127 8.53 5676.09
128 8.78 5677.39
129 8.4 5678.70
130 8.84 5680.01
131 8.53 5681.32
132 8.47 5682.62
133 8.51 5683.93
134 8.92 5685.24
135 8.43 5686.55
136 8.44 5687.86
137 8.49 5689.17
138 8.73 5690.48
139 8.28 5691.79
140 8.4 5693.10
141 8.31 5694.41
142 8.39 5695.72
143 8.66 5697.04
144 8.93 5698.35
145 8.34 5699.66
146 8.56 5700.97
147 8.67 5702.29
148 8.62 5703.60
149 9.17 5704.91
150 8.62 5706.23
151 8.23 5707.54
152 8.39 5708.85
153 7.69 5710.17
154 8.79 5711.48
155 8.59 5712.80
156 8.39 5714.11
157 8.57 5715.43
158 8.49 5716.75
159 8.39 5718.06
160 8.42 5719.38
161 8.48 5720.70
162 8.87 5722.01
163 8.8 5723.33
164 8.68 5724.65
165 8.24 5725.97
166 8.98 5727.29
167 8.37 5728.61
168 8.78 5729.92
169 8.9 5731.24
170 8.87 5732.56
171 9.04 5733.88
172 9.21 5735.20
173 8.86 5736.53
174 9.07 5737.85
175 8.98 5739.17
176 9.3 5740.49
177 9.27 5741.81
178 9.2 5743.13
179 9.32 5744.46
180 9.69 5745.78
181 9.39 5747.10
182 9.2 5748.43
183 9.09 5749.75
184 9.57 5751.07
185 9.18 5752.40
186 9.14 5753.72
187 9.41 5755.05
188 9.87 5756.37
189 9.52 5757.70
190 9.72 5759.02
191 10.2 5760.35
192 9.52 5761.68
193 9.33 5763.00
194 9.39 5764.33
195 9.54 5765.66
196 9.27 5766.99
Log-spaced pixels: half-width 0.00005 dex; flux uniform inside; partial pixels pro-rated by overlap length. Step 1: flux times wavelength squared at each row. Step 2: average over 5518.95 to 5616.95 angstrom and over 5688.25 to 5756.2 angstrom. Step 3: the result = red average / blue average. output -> 1.14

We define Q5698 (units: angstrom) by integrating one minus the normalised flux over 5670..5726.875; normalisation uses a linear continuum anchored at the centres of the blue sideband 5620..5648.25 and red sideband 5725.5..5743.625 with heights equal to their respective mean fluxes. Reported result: 1.6 angstrom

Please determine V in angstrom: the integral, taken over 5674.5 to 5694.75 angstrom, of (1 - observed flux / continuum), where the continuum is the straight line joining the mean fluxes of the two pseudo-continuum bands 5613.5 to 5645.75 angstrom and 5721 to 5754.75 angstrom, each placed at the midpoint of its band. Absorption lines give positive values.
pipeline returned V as 0.54 angstrom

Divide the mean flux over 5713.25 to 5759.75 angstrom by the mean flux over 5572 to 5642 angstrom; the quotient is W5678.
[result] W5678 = 1.08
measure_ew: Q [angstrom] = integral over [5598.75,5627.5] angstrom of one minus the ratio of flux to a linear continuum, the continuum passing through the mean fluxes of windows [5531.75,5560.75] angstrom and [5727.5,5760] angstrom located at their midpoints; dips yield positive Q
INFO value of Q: 0.4 angstrom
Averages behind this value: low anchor 8.06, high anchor 9.21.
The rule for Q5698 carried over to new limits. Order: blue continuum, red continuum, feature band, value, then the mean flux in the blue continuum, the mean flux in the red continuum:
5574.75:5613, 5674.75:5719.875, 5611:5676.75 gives -0.6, 8.27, 8.53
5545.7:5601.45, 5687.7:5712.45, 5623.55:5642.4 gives -0.4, 8.19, 8.51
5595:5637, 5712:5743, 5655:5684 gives 0.3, 8.35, 8.77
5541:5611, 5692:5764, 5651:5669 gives 0.3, 8.2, 8.9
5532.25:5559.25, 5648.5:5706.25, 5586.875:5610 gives 0.1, 8.11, 8.52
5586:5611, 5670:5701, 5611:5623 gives -0.2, 8.23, 8.52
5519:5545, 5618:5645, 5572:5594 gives 0.0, 8.02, 8.51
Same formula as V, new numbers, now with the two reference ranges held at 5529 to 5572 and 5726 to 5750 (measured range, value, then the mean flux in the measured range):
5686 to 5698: 0.46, 8.47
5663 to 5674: 0.41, 8.36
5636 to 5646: -0.13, 8.64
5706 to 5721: 0.87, 8.41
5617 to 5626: -0.12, 8.54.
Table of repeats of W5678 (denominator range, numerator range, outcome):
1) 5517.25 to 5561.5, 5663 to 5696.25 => 1.05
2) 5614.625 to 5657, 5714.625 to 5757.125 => 1.06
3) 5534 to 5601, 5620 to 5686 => 1.04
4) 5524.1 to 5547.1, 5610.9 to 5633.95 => 1.05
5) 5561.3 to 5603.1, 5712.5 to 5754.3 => 1.08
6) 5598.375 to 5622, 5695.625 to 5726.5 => 1.03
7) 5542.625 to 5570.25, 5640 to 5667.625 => 1.04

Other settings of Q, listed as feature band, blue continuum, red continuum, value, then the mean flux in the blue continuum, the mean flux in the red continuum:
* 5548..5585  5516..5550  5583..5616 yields 0.0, 8.07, 8.26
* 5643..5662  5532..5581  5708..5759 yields 0.2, 8.11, 8.93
